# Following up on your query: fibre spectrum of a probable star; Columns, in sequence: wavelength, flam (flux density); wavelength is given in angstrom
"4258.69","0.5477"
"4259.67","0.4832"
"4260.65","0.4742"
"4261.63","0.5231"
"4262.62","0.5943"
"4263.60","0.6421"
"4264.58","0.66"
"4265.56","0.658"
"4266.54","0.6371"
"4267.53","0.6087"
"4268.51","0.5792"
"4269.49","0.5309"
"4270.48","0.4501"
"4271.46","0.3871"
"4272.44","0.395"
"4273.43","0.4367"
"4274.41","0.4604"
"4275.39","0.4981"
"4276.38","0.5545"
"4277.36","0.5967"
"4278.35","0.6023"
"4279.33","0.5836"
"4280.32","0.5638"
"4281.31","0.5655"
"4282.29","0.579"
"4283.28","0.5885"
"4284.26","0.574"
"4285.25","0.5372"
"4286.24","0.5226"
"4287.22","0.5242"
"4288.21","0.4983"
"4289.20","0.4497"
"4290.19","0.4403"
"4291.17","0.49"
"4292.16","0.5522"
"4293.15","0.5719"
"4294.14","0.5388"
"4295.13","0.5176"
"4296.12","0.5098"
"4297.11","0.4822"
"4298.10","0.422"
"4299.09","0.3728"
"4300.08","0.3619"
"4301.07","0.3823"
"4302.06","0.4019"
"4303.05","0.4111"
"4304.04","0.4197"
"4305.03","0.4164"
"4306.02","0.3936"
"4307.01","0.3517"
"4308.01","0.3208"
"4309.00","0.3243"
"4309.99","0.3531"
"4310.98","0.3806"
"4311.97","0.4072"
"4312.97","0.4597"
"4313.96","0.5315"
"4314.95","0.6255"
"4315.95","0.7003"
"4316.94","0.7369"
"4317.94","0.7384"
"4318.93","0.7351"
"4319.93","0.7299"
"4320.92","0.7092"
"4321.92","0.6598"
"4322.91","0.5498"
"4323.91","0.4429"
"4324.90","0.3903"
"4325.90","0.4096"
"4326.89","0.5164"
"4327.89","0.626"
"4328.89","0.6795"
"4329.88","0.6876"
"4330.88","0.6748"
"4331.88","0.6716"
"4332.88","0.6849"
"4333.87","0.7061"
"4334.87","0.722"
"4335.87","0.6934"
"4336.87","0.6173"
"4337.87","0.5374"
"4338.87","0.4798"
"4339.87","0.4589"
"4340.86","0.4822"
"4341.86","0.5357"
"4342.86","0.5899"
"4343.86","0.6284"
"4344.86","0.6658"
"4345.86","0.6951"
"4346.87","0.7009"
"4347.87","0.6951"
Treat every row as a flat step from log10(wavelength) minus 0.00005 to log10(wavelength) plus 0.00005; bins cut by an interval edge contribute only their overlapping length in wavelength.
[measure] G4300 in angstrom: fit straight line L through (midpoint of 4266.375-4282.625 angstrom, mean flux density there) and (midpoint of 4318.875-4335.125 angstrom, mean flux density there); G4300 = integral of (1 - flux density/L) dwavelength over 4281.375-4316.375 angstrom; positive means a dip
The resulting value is 6.1 angstrom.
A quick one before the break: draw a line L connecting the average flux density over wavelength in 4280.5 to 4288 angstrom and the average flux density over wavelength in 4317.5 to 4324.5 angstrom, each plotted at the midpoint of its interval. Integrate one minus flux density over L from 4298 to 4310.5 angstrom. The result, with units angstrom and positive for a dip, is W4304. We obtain 4.69 angstrom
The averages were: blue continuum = 0.554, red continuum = 0.648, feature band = 0.378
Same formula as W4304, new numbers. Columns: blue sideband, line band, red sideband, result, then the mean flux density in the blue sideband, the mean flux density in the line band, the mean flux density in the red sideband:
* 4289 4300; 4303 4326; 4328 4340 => 2.15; 0.482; 0.512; 0.639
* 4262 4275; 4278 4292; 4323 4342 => 0.36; 0.541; 0.537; 0.58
